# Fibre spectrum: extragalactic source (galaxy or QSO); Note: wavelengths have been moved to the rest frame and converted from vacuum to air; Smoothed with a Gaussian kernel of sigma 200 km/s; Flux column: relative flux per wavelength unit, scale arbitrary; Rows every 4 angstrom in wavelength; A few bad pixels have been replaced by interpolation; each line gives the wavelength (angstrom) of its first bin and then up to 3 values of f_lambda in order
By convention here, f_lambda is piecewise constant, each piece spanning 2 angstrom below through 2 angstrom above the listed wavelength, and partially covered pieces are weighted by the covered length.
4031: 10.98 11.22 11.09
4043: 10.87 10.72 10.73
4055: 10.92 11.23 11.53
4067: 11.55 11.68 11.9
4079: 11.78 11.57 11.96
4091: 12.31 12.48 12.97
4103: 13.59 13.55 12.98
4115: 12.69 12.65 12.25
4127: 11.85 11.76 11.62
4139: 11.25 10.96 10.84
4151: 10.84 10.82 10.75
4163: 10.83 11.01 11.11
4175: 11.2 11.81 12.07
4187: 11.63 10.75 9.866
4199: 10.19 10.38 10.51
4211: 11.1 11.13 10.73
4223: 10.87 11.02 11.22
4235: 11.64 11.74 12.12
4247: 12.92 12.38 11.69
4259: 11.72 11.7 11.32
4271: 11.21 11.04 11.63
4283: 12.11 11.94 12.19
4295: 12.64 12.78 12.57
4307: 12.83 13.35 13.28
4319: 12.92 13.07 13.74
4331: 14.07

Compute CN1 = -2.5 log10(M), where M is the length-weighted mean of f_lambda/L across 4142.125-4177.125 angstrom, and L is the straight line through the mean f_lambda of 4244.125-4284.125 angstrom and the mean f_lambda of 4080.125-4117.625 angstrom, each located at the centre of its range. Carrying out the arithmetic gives 0.13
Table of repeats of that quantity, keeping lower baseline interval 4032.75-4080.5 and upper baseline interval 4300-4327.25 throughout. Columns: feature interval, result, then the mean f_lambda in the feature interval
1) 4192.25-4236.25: 0.15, 10.8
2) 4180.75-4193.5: 0.07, 11.4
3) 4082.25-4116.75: -0.10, 12.7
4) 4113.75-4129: -0.06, 12.3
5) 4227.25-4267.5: 0.07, 11.8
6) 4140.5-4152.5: 0.09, 10.9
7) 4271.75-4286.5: 0.11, 11.6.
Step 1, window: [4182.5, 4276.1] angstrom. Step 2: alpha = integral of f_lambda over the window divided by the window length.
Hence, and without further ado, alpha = 11.3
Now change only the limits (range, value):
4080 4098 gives 12.1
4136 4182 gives 11.1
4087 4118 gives 12.9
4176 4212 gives 10.9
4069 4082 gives 11.8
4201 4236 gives 10.9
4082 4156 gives 12.1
